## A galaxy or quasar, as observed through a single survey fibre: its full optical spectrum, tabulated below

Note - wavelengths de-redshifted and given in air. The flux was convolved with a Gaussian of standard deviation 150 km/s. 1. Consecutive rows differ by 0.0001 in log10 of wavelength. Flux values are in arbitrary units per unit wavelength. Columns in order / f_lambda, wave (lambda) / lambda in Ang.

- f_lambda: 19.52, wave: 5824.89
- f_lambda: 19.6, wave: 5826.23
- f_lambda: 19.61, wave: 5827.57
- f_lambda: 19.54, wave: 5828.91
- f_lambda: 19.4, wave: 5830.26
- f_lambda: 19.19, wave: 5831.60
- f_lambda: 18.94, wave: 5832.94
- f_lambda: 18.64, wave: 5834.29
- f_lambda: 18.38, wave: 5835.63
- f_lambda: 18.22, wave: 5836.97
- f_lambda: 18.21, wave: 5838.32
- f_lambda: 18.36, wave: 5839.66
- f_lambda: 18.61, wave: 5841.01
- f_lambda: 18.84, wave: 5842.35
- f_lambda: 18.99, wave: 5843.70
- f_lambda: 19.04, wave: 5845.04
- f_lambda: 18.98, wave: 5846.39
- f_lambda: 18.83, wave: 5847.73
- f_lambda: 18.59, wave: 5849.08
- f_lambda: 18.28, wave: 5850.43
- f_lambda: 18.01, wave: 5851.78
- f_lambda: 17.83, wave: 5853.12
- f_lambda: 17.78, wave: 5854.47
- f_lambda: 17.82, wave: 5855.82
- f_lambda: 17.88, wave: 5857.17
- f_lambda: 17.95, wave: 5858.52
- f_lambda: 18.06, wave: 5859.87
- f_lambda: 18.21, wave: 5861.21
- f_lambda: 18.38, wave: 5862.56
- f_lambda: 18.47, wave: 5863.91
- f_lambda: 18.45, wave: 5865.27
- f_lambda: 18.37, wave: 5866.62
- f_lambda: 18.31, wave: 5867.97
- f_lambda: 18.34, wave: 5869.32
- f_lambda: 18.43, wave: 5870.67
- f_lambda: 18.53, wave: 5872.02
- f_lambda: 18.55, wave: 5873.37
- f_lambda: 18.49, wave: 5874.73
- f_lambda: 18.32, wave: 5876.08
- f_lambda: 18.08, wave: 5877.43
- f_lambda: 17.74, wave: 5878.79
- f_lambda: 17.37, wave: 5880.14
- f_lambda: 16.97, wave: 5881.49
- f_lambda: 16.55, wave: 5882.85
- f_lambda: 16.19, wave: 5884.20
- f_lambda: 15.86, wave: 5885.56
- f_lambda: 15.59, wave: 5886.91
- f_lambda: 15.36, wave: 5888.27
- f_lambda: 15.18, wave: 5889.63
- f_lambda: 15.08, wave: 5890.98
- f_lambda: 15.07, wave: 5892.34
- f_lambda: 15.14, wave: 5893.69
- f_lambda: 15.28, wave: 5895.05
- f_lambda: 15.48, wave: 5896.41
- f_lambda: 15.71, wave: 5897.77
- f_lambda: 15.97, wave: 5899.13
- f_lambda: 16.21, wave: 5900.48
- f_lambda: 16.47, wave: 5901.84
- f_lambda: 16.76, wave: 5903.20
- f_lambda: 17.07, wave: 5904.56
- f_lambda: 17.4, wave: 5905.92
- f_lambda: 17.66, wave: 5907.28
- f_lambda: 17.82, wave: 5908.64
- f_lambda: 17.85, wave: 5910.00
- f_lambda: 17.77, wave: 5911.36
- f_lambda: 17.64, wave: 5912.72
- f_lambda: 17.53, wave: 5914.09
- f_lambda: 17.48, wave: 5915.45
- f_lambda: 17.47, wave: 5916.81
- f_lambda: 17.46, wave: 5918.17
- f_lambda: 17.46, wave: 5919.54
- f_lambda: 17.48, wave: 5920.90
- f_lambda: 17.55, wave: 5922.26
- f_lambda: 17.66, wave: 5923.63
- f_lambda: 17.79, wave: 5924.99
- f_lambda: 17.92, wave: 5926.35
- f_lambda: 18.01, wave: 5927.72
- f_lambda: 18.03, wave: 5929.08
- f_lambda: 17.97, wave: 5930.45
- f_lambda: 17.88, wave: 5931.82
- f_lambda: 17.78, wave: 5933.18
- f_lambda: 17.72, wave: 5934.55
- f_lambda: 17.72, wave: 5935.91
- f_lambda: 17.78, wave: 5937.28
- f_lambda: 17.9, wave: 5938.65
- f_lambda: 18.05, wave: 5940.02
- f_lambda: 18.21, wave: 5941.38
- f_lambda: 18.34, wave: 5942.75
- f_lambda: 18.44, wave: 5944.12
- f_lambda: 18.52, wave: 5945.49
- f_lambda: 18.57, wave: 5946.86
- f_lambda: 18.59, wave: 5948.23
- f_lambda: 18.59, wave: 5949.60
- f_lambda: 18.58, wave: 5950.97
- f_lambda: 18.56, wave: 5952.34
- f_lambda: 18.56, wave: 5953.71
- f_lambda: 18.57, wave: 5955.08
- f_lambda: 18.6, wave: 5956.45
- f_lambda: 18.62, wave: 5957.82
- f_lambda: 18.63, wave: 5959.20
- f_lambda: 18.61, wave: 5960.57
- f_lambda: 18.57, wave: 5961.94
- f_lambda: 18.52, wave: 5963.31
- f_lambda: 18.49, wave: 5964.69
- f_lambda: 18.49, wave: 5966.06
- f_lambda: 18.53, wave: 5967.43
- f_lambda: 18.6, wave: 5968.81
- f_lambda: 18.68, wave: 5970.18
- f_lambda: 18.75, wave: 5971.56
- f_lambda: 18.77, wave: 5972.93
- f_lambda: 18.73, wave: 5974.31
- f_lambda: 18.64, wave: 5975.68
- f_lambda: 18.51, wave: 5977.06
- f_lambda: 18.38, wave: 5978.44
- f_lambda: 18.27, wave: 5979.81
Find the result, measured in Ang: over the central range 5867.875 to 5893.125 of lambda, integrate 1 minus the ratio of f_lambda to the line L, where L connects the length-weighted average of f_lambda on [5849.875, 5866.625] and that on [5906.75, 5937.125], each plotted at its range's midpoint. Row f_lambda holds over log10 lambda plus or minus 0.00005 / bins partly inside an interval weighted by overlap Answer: 1.34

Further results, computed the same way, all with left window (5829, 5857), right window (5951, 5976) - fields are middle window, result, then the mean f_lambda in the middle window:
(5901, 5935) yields 1.8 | 17.6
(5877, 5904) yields 3.6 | 16.1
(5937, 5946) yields 0.2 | 18.2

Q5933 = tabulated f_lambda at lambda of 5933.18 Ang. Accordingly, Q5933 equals 17.78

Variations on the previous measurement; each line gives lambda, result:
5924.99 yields 17.79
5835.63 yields 18.38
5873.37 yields 18.55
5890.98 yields 15.08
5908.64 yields 17.82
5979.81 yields 18.27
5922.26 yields 17.55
